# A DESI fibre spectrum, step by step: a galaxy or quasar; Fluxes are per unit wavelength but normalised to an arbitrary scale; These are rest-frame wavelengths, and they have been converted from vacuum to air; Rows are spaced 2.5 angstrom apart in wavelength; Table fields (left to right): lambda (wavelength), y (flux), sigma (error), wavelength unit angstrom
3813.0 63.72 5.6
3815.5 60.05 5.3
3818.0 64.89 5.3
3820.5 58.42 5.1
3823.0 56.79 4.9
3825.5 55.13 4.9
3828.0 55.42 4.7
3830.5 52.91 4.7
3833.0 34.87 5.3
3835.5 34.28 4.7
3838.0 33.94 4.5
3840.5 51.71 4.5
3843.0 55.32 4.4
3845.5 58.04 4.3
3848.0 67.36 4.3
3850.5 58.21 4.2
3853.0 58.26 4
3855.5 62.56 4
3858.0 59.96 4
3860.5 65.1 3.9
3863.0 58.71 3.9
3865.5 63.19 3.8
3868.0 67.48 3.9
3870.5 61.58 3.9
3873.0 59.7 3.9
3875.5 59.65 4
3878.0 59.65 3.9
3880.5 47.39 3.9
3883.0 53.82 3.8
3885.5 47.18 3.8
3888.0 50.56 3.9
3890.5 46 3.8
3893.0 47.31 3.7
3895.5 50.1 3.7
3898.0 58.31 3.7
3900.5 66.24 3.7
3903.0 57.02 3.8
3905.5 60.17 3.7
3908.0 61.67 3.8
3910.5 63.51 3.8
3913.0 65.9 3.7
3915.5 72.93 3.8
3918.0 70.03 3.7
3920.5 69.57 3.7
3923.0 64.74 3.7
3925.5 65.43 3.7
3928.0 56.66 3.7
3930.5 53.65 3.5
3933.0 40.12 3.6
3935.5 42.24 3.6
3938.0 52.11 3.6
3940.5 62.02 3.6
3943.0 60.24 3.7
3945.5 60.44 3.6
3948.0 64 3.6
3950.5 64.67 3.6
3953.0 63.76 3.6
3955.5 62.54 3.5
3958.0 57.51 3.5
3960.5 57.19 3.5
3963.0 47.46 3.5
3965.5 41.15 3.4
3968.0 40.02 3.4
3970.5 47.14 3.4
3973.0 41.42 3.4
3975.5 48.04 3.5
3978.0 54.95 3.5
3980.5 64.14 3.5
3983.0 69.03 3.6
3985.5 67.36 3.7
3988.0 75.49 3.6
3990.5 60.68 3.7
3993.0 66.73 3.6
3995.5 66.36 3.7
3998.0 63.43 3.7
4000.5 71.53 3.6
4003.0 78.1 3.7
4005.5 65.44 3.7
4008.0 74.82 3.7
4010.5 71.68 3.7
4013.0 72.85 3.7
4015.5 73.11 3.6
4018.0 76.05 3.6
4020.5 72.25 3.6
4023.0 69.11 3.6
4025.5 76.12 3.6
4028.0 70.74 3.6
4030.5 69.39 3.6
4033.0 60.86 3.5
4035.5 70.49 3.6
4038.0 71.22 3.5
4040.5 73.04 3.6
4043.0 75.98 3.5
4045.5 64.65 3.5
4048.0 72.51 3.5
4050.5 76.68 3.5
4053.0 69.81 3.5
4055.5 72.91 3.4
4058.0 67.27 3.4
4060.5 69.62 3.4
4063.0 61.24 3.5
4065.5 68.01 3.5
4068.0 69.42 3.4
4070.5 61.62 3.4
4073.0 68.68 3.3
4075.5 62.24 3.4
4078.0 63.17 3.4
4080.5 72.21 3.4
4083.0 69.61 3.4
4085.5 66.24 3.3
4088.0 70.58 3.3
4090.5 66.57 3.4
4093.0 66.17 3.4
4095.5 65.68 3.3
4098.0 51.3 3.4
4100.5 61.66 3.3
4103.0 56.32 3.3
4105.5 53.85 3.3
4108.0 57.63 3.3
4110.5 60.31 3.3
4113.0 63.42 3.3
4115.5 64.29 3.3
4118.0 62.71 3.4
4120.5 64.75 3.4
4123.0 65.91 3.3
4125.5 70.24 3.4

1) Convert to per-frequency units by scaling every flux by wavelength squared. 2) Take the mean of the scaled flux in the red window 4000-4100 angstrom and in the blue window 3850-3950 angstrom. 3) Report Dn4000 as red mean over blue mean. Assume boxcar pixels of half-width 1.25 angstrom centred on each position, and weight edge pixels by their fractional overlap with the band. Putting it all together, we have 1.27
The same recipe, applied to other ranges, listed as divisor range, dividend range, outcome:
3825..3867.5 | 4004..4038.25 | 1.42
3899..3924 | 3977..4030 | 1.12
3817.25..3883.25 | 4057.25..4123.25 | 1.29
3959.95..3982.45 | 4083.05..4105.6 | 1.35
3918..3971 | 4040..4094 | 1.29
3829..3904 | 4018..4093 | 1.38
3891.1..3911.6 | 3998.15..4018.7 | 1.33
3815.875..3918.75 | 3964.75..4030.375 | 1.22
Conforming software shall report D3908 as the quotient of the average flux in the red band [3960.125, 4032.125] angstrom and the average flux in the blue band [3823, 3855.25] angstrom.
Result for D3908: 1.2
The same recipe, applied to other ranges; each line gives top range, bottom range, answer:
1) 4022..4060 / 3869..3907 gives 1.28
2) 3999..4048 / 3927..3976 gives 1.34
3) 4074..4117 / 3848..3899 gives 1.11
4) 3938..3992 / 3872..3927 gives 0.98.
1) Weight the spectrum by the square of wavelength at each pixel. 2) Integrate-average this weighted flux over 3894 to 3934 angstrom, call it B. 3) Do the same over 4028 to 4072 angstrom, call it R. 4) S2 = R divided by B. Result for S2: 1.2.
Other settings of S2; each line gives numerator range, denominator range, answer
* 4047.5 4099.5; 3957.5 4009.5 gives 1.17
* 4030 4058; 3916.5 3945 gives 1.29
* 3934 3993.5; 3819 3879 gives 1.07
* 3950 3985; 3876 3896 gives 1.12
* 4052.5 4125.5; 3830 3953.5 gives 1.25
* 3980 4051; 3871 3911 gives 1.35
